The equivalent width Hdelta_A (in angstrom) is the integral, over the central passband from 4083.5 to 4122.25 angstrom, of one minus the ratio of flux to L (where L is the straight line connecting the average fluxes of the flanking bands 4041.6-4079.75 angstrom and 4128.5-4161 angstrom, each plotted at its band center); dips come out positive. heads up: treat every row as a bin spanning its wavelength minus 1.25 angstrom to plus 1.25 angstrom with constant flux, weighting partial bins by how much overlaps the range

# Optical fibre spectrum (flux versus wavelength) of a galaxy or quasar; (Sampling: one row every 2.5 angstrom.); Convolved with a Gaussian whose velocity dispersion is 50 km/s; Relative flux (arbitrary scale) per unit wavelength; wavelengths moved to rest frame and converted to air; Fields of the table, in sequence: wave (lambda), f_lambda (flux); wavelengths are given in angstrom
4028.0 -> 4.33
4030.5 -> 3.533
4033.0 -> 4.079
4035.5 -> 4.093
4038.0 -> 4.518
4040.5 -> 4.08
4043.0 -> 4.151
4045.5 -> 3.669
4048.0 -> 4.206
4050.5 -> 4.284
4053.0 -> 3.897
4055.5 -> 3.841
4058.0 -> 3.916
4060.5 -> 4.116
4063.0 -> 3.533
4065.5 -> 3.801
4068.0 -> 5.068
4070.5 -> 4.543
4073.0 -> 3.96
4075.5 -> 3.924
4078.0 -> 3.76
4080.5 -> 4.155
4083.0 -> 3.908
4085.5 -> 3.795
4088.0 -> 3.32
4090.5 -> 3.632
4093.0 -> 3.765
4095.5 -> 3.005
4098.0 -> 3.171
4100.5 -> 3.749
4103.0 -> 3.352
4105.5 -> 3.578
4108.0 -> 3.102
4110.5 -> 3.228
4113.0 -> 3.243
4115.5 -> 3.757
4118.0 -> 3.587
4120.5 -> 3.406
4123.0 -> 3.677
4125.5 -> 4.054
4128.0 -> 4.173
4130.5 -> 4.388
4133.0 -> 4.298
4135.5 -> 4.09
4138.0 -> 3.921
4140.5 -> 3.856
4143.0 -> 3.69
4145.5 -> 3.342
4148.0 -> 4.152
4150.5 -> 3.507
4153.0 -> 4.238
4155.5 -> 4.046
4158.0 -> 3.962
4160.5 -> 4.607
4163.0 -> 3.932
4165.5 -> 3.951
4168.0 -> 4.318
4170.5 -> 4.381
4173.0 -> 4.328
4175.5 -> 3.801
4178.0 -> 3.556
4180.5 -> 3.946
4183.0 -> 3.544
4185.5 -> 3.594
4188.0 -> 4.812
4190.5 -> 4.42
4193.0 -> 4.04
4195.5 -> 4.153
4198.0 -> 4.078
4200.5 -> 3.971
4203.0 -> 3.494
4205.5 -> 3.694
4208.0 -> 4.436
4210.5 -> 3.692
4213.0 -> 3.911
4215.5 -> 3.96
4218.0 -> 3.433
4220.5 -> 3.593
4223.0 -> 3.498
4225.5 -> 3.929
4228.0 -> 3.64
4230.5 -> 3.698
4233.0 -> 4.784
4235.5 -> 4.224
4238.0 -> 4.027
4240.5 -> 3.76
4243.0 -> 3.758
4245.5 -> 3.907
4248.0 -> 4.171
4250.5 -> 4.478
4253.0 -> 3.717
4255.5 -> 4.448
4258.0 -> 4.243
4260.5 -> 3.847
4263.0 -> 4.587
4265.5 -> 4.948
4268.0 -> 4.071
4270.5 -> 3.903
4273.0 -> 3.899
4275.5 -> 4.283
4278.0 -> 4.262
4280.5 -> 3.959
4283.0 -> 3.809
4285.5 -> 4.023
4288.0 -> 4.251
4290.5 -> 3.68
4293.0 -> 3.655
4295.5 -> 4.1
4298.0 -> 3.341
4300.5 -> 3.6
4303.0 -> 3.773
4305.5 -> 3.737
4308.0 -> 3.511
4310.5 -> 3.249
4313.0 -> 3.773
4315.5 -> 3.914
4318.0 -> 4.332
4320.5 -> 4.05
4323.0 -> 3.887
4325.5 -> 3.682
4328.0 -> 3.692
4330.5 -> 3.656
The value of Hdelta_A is 5.4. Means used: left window 4.05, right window 4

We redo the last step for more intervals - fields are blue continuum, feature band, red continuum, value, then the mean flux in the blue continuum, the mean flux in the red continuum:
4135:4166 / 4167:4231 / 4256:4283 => 1.90 angstrom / 3.94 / 4.19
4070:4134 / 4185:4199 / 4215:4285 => -1.13 angstrom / 3.7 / 4.03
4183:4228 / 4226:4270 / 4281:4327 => -3.06 angstrom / 3.91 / 3.8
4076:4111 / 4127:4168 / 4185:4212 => -2.29 angstrom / 3.55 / 4.05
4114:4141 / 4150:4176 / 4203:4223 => -1.75 angstrom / 3.92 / 3.78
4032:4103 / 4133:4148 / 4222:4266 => 0.49 angstrom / 3.92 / 4.08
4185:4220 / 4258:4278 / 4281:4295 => -1.56 angstrom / 3.98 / 3.9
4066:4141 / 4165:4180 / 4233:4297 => -0.54 angstrom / 3.78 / 4.09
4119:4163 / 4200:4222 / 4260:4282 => 1.63 angstrom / 3.96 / 4.2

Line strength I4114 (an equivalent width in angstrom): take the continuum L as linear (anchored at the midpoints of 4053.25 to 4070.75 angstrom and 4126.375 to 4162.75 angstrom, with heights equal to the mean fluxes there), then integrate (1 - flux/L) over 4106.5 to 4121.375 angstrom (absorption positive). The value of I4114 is 2.39 angstrom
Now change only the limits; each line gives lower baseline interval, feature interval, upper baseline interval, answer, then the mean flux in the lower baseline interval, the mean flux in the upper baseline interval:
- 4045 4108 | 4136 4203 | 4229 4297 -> -0.7 angstrom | 3.83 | 4.09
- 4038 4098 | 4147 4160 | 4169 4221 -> -0.2 angstrom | 3.92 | 3.95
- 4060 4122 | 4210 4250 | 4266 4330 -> -0.8 angstrom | 3.69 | 3.87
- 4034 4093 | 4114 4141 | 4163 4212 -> 0.6 angstrom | 4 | 4.01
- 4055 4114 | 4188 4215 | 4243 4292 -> -0.3 angstrom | 3.73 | 4.12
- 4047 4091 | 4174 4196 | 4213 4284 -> 0.2 angstrom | 3.99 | 4.03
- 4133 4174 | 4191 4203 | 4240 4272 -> 0.2 angstrom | 4.03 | 4.15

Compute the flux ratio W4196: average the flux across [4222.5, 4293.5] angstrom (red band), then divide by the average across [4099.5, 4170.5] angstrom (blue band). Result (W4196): 1.1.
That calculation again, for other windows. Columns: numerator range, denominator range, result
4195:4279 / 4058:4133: 1.07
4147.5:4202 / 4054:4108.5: 1.07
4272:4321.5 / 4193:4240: 0.99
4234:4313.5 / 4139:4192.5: 0.99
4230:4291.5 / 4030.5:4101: 1.05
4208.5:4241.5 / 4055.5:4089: 0.97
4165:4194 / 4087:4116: 1.19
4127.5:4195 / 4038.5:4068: 1.00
